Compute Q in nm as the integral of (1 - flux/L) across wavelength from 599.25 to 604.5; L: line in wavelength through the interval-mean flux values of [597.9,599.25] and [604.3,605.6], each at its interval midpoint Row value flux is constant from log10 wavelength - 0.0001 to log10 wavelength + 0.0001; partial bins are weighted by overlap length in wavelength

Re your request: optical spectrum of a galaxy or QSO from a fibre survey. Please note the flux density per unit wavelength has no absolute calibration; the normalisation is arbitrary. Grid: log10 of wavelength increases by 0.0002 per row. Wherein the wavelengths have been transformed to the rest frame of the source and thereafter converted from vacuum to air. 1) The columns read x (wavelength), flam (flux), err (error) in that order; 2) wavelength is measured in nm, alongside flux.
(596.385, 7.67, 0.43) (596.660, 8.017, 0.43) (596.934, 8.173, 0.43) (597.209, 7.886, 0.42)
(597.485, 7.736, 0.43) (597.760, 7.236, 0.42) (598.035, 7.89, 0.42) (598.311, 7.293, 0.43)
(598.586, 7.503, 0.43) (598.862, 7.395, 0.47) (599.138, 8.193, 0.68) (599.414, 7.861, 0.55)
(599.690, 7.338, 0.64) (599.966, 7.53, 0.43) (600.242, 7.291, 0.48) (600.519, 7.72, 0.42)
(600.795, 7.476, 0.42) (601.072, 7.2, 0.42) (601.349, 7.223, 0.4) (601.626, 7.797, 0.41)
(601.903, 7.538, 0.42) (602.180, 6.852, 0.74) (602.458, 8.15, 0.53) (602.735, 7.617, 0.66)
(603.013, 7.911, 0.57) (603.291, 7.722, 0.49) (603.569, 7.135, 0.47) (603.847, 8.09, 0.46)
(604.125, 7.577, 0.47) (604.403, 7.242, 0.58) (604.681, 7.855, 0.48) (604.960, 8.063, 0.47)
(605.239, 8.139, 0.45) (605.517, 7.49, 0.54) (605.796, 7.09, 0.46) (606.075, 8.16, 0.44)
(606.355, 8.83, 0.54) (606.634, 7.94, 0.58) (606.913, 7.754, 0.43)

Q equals 0.12 nm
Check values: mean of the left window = 7.64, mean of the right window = 7.79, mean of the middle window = 7.55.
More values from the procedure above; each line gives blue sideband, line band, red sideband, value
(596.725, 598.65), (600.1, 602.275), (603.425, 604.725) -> 0.06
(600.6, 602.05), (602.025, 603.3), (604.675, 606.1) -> -0.01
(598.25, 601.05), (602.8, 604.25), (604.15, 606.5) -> 0.01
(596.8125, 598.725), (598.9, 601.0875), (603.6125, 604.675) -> 0.02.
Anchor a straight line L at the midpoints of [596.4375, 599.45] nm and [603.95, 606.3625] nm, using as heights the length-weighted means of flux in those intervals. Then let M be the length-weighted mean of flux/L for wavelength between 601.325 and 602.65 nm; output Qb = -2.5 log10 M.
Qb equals 0.03 mag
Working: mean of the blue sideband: 7.74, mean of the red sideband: 7.78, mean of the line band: 7.54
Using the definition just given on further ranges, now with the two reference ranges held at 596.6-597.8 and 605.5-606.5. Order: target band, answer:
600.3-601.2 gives 0.061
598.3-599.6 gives 0.026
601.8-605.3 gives 0.033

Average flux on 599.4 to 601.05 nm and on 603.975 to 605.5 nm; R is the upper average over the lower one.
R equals 1.04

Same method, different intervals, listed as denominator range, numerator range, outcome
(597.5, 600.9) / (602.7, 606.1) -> 1.02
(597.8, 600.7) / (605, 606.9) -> 1.05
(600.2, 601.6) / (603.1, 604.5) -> 1.02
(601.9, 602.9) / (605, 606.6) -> 1.05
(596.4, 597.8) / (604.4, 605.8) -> 0.99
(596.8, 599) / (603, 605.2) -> 1.01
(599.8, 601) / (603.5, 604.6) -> 1.01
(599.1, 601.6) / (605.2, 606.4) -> 1.04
